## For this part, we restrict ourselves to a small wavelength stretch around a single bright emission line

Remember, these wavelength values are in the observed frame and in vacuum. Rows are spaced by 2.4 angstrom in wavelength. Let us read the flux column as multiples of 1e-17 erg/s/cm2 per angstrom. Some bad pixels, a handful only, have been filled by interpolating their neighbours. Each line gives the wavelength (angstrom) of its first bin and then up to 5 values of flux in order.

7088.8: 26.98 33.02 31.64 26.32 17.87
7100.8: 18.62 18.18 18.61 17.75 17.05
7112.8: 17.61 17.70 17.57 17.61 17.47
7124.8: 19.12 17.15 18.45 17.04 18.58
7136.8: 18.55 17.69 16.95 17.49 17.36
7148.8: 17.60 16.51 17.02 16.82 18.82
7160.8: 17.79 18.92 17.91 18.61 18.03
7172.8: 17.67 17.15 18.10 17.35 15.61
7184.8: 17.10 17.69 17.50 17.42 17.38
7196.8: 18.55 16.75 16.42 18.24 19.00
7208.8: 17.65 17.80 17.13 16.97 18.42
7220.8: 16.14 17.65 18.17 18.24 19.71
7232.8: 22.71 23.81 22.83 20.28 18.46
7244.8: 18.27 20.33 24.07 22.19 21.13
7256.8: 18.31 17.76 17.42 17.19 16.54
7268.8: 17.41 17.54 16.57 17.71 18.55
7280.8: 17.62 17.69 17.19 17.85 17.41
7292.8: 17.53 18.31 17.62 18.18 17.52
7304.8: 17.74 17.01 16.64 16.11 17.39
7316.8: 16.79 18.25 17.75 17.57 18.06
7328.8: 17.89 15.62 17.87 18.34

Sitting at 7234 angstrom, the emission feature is [S II]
